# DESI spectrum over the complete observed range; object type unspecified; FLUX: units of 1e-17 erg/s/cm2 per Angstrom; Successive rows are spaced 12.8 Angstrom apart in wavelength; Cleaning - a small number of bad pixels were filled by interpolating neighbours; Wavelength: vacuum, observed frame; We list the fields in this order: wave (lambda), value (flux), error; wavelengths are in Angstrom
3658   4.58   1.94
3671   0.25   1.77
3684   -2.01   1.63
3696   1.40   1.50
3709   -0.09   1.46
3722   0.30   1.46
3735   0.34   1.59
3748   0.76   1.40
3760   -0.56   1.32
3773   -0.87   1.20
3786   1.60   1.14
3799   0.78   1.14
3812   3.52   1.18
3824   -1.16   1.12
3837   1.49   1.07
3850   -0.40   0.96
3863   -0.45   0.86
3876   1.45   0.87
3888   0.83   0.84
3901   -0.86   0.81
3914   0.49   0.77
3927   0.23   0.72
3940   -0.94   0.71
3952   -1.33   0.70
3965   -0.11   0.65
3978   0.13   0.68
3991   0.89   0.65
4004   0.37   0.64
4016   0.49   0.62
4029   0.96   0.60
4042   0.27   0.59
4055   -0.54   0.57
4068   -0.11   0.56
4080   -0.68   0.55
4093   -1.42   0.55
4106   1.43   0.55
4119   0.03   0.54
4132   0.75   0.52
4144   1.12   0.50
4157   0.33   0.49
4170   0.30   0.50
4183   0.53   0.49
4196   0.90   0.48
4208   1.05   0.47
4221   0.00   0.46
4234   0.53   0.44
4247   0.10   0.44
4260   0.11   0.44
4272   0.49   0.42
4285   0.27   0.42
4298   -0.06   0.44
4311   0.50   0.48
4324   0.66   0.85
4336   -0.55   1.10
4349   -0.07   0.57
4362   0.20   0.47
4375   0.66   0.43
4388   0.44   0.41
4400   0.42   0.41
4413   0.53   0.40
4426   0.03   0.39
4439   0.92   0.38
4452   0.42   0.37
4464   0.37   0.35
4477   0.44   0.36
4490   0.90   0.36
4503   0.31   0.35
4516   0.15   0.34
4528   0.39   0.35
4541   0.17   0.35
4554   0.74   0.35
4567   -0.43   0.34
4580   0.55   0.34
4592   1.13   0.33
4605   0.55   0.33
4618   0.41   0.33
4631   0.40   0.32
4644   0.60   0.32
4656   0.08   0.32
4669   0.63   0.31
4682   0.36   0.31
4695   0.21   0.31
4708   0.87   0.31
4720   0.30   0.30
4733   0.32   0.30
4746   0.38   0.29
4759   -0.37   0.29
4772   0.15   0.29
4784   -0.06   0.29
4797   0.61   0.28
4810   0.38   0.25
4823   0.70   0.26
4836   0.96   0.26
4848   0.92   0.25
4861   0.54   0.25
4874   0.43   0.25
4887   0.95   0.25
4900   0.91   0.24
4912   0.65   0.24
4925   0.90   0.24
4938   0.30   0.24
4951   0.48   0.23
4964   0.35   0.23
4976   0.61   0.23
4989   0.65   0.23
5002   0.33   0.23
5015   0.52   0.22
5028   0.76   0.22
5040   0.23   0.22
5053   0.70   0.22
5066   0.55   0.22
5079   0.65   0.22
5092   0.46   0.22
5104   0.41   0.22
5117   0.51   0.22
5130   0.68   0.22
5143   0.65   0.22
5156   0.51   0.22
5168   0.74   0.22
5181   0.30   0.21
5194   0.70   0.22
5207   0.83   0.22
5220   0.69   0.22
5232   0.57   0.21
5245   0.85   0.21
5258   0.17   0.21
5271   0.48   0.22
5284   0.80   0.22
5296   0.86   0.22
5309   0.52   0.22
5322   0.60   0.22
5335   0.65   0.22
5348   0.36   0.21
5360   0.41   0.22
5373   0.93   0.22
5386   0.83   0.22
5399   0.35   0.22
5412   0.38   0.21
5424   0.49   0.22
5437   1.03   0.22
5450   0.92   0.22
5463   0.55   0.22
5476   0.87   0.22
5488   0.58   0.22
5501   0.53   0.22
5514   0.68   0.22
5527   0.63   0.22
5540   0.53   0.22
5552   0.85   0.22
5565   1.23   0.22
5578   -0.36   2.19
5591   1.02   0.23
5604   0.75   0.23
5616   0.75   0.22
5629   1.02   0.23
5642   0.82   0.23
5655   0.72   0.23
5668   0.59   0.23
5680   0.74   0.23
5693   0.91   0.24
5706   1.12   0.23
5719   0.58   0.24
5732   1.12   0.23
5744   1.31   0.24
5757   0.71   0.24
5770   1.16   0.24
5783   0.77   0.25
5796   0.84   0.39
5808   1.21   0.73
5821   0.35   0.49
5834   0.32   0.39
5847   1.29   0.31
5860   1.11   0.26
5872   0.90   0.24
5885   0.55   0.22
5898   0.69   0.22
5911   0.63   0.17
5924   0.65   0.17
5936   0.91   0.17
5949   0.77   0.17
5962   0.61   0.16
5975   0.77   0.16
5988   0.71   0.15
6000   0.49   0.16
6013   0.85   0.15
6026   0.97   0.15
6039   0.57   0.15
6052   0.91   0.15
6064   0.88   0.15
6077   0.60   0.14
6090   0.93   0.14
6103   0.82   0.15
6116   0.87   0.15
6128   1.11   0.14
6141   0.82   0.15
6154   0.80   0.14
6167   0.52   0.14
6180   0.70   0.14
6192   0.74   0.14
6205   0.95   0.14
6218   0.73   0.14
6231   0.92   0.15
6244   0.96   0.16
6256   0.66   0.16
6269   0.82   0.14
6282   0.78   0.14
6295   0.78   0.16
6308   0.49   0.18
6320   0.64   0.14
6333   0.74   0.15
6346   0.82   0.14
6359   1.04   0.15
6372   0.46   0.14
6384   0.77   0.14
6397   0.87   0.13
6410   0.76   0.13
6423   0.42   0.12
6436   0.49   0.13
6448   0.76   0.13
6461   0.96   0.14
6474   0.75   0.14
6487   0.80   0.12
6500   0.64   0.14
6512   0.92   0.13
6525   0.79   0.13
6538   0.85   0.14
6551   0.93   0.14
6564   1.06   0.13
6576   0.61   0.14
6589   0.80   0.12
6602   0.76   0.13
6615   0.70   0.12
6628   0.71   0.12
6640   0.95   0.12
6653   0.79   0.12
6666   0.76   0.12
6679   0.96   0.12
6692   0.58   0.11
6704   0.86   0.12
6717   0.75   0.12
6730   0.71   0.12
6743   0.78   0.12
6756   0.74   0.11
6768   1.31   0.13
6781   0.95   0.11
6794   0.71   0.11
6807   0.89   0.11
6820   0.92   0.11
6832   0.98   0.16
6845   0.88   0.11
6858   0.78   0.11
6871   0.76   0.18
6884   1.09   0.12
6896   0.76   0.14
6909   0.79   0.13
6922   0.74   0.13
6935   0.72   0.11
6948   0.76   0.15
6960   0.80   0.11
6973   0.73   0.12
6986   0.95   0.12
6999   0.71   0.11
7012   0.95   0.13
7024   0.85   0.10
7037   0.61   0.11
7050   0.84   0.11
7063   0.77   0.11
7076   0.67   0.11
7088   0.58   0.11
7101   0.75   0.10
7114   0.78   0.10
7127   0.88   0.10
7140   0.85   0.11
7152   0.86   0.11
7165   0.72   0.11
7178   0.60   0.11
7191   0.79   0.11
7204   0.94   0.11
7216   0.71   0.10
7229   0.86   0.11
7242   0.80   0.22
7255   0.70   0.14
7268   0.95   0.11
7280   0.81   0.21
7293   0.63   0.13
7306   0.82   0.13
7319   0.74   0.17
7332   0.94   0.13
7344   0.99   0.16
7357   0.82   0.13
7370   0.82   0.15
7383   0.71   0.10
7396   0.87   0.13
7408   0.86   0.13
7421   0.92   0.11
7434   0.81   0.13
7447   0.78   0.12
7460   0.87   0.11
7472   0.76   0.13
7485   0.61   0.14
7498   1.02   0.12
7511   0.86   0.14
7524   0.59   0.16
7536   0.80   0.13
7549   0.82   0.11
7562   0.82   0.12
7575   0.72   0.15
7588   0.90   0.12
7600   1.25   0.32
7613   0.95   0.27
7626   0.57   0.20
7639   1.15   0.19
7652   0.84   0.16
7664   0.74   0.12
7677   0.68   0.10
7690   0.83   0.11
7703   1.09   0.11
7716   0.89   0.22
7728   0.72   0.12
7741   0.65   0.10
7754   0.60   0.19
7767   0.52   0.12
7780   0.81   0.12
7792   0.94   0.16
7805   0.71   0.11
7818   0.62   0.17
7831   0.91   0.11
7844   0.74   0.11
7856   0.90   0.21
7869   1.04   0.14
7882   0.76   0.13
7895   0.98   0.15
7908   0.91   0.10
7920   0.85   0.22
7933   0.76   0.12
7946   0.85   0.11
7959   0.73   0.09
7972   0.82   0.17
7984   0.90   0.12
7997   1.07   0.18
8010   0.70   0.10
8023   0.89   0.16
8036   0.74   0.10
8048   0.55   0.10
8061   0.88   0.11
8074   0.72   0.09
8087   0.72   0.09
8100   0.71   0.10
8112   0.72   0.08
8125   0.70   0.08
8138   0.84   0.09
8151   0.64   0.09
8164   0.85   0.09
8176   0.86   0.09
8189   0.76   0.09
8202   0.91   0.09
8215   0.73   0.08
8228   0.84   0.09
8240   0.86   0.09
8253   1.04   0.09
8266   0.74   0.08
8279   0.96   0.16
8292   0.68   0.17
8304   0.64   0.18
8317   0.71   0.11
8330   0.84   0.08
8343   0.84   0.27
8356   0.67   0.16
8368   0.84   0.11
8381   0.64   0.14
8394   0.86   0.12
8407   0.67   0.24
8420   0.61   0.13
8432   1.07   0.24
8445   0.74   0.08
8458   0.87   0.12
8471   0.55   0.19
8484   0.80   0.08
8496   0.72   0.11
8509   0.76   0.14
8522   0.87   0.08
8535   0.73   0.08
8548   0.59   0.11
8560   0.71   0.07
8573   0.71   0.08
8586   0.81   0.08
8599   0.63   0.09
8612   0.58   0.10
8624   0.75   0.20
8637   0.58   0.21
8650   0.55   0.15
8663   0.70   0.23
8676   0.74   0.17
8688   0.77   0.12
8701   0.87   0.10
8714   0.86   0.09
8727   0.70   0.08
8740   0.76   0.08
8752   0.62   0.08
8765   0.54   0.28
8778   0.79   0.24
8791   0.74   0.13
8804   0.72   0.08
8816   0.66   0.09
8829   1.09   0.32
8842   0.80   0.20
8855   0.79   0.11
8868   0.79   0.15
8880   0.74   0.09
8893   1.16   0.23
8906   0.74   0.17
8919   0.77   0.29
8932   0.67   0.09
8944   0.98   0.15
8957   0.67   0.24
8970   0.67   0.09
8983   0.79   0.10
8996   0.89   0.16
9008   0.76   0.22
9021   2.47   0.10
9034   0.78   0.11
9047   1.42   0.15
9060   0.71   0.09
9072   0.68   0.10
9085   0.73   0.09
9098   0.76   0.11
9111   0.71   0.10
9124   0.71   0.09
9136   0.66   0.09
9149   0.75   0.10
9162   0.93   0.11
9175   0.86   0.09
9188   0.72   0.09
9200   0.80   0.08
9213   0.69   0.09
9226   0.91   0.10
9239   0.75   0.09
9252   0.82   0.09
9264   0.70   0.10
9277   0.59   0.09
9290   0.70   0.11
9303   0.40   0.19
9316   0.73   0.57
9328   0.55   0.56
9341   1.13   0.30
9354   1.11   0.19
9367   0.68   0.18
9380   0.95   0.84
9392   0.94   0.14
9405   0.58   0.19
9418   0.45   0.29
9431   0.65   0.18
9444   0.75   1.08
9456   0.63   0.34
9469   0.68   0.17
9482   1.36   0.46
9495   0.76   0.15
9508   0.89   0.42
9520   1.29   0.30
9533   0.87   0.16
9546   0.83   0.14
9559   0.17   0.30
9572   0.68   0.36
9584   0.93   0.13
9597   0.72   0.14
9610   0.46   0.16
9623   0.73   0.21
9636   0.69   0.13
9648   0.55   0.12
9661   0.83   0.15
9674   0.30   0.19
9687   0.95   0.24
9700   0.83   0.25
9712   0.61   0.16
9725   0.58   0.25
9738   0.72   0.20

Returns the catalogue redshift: 0.374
